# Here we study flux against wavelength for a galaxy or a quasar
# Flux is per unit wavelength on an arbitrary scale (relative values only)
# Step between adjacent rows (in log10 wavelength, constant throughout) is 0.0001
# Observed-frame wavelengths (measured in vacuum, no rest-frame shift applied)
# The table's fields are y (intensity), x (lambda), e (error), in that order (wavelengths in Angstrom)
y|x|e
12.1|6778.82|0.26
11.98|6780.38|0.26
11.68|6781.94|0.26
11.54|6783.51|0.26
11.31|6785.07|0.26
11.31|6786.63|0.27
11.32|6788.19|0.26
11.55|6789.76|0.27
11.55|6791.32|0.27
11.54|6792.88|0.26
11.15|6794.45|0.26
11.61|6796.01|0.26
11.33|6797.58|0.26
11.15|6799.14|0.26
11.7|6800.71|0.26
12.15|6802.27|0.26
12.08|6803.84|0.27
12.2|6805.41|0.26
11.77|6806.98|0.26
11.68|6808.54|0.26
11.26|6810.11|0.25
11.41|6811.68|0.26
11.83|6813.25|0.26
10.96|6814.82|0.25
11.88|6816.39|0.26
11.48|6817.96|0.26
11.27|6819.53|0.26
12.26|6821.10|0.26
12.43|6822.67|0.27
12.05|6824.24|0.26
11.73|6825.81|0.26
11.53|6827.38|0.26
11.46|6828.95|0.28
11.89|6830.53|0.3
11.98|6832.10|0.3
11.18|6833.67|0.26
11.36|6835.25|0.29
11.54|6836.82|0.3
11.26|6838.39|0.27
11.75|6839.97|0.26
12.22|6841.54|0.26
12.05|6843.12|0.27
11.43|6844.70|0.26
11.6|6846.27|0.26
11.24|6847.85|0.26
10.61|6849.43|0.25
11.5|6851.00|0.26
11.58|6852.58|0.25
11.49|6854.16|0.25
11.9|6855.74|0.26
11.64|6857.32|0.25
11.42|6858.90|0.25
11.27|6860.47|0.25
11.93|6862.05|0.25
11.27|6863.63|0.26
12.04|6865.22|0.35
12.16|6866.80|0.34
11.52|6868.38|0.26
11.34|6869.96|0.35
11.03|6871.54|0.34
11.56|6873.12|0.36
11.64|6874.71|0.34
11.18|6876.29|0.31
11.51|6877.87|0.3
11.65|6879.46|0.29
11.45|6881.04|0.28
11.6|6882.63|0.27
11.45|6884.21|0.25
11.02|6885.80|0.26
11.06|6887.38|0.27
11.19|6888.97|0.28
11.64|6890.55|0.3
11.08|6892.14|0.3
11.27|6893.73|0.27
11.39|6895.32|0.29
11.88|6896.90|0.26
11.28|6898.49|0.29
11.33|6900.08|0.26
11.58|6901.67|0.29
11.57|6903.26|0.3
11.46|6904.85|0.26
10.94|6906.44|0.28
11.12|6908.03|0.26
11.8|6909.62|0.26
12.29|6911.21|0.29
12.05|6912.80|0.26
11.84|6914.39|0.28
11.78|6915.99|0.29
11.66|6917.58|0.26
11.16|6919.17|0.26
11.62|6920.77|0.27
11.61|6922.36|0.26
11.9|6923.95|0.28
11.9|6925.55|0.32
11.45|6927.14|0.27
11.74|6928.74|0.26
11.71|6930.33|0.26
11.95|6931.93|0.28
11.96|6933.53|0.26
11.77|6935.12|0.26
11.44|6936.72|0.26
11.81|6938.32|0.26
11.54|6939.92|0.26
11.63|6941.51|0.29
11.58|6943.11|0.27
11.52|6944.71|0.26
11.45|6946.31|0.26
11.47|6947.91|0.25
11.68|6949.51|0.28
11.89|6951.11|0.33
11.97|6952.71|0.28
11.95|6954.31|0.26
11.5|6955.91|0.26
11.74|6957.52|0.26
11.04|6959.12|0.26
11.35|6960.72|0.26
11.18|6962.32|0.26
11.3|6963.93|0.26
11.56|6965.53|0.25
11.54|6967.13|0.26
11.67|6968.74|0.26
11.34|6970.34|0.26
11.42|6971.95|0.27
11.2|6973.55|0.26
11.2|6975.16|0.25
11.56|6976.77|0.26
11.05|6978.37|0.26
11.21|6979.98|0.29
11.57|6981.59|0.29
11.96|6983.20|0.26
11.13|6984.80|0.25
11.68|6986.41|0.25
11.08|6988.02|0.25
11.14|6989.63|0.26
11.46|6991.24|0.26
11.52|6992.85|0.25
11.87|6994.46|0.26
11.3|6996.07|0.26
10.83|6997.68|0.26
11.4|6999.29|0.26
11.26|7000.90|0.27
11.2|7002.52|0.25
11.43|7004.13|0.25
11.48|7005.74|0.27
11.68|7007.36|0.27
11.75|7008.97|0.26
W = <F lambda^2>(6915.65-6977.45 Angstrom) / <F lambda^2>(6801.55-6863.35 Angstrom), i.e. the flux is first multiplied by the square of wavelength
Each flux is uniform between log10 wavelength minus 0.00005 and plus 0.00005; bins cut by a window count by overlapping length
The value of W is 1.0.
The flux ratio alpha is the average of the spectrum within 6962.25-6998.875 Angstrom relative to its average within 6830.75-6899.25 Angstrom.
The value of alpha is 0.99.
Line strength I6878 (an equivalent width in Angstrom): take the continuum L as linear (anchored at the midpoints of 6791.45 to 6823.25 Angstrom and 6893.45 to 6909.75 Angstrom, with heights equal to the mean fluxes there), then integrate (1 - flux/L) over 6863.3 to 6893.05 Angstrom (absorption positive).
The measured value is 0.1 Angstrom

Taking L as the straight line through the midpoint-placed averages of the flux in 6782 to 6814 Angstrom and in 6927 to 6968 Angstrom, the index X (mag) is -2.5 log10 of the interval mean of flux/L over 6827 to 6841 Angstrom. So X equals 0.00 mag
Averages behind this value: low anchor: 11.6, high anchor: 11.6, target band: 11.6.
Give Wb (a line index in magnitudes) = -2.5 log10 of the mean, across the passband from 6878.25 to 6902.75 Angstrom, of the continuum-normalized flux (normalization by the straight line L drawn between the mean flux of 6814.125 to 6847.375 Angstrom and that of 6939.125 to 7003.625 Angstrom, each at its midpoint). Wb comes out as 0.02 mag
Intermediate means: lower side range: 11.7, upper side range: 11.4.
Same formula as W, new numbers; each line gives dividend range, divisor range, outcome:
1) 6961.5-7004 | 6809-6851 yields 1.02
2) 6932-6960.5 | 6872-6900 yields 1.04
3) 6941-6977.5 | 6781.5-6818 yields 1.04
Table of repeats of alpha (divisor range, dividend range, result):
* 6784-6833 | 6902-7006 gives 0.99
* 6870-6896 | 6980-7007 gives 1.00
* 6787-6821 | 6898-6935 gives 1.01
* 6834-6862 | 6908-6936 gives 1.02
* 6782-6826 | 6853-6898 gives 0.99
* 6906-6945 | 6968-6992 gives 0.97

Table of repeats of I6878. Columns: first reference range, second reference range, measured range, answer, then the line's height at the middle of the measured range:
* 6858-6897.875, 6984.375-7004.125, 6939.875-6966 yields -0.4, 11.4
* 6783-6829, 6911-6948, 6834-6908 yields 1.2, 11.7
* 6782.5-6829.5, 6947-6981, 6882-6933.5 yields -0.1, 11.5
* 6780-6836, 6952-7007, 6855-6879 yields 0.0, 11.6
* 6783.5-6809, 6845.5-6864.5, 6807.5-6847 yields -0.5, 11.5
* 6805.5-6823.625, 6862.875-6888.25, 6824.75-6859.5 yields 0.1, 11.6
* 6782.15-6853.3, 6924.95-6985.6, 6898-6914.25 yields 0.0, 11.6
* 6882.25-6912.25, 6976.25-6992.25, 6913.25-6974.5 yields -1.1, 11.4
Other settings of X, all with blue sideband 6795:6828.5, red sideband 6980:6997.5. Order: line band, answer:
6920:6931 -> -0.02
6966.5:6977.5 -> 0.01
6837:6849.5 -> 0.01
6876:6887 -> 0.02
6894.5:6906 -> 0.01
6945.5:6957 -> -0.02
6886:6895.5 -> 0.03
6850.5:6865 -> 0.01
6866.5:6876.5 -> 0.01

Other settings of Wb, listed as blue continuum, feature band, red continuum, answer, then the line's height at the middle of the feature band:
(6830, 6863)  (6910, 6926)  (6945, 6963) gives -0.02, 11.6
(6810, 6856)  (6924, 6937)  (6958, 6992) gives -0.03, 11.4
